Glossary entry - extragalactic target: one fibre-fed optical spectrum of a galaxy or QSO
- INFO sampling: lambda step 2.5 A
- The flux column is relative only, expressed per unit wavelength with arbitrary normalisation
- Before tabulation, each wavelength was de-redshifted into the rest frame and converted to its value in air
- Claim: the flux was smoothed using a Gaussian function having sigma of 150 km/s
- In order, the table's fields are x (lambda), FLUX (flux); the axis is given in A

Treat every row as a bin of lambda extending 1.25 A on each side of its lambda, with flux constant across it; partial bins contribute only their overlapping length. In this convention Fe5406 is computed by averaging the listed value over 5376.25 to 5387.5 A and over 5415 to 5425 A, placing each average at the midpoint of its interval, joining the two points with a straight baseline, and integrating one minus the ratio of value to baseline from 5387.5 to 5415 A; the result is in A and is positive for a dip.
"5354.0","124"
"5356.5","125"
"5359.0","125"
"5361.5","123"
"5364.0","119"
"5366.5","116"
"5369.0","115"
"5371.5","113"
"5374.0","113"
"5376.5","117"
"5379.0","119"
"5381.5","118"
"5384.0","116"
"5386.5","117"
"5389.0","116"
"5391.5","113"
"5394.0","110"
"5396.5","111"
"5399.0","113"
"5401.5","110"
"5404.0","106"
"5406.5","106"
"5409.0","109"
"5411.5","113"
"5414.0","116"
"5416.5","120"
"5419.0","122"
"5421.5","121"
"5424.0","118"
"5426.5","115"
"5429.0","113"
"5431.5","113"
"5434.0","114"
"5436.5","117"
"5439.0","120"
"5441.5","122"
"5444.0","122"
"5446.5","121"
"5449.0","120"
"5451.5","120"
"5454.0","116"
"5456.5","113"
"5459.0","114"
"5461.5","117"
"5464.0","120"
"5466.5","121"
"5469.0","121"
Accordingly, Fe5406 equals 1.8 A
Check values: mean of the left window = 117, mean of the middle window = 111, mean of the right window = 120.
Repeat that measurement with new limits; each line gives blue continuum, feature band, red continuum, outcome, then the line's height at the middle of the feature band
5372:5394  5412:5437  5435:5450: 0.4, 119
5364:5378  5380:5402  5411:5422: 0.5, 117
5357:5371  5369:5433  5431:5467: 2.5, 119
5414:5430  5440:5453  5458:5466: -0.4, 118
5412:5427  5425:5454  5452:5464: -0.2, 117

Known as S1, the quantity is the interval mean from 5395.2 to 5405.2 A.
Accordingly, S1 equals 110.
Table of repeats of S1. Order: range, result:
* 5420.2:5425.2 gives 120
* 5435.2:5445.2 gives 120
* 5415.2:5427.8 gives 119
